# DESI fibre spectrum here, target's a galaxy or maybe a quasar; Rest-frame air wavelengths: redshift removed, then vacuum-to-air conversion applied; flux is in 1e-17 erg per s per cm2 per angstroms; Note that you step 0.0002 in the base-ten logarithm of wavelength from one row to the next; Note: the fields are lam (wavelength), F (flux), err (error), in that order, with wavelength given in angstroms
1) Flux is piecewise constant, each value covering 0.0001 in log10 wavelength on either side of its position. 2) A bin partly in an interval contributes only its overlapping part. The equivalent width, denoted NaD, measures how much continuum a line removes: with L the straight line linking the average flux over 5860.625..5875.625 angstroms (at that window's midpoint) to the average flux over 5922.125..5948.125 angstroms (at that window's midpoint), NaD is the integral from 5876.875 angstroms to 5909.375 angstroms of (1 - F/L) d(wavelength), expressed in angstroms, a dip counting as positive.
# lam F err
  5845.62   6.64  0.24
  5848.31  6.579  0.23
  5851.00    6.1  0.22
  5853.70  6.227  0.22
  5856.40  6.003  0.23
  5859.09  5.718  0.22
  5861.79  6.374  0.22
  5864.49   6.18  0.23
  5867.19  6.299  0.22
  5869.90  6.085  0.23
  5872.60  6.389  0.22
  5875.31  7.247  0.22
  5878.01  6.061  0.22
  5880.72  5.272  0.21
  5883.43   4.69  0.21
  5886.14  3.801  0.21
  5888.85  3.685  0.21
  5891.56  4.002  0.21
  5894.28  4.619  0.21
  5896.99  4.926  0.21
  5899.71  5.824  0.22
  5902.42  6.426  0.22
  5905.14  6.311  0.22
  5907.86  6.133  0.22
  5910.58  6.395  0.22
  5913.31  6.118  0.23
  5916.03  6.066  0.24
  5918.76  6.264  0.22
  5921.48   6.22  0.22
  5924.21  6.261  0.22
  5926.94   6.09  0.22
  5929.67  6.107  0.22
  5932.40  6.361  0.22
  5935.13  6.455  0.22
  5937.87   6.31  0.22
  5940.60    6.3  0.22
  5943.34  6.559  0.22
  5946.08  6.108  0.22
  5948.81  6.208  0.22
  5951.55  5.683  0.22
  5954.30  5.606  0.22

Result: 6.1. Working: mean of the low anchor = 6.37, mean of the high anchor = 6.28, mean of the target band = 5.15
